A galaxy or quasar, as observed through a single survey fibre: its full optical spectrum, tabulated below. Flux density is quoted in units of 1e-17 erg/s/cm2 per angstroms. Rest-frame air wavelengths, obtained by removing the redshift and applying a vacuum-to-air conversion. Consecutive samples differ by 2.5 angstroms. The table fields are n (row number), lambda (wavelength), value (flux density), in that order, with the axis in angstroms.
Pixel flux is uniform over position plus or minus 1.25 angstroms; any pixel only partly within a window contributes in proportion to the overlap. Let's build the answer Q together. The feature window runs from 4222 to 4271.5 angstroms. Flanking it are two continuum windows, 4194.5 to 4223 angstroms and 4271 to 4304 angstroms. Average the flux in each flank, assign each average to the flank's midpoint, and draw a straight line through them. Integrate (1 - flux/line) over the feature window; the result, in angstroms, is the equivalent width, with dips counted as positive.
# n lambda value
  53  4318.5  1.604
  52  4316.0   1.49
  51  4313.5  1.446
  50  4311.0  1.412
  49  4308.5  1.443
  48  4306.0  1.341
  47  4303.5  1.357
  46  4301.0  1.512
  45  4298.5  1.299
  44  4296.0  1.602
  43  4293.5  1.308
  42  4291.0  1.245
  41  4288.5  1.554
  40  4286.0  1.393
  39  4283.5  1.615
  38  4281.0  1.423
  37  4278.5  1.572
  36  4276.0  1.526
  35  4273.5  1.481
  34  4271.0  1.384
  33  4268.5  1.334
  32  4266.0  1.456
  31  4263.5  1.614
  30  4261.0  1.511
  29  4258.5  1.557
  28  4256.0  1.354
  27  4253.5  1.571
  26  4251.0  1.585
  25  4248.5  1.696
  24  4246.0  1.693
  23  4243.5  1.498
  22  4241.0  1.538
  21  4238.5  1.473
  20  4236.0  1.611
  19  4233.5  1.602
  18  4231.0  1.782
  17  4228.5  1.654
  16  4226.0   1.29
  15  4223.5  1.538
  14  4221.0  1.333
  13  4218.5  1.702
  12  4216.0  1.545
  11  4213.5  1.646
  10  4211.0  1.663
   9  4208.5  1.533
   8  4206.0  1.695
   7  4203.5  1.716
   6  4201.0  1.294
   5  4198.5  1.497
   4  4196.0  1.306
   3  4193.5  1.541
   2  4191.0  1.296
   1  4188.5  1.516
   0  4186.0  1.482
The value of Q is -1.35 angstroms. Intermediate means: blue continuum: 1.54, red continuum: 1.45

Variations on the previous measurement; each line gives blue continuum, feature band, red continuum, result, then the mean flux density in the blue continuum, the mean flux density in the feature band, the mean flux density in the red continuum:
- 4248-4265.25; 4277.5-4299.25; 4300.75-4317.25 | 0.4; 1.55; 1.45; 1.42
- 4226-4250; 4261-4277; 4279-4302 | 0.4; 1.6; 1.47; 1.44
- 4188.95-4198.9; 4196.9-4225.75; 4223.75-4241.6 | -1.3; 1.41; 1.55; 1.56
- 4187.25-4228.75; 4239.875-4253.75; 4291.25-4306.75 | -1.3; 1.51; 1.6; 1.39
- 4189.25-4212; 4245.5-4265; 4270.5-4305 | -1.3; 1.5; 1.57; 1.45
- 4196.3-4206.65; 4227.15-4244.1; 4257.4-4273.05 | -1.1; 1.52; 1.6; 1.48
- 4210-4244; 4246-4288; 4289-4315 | -1.0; 1.56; 1.51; 1.4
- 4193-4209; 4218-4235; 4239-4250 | 0.1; 1.51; 1.55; 1.6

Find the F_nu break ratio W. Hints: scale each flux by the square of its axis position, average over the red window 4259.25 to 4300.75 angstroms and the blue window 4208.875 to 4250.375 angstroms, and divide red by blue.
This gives 0.95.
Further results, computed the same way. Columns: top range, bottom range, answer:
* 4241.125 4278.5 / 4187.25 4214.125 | 1.03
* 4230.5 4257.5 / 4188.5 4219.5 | 1.05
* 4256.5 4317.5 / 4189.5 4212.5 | 1.00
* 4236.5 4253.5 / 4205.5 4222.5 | 1.01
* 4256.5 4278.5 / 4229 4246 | 0.94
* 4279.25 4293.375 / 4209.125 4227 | 0.97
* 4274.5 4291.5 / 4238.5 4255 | 0.95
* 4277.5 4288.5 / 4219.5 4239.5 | 1.00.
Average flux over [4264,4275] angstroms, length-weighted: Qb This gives 1.43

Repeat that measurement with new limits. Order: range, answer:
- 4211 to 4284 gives 1.54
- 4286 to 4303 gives 1.42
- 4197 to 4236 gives 1.57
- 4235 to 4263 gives 1.55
